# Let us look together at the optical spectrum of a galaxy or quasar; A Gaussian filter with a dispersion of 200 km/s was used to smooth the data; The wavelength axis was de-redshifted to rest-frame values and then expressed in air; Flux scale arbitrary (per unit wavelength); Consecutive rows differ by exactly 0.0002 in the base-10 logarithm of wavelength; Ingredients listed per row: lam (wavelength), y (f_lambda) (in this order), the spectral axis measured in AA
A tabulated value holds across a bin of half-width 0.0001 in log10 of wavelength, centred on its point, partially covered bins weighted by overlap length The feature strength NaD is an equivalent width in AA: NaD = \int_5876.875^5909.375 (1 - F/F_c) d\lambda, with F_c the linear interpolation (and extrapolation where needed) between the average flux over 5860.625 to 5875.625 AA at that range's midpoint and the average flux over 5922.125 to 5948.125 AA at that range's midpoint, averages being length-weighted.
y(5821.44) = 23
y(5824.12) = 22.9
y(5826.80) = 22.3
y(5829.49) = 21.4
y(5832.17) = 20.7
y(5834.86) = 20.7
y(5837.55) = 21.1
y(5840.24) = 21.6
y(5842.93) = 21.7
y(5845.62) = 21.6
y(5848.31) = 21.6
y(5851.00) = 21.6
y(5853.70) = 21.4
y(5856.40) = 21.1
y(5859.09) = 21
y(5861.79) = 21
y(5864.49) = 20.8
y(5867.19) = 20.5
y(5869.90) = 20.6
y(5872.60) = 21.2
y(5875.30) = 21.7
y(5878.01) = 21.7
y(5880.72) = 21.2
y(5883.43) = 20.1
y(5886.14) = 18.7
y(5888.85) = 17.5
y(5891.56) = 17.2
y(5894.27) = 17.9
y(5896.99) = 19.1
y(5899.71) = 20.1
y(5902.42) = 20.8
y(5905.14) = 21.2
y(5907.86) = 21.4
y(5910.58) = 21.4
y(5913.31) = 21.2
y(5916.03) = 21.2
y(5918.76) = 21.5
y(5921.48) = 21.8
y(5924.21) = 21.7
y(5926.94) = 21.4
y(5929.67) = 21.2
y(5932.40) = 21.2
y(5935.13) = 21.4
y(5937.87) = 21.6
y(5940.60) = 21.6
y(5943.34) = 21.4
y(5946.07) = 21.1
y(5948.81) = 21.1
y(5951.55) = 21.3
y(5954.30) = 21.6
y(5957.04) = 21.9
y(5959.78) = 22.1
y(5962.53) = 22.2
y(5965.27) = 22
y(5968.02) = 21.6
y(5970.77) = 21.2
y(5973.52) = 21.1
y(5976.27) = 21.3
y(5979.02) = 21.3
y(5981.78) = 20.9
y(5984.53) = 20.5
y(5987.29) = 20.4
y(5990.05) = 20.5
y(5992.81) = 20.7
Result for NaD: 2.1 AA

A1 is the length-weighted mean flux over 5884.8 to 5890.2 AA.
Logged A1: 18.1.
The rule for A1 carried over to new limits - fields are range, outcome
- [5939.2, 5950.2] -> 21.3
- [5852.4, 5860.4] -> 21.2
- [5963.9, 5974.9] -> 21.5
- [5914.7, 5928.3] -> 21.5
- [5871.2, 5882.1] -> 21.4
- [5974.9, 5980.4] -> 21.3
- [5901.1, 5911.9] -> 21.2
